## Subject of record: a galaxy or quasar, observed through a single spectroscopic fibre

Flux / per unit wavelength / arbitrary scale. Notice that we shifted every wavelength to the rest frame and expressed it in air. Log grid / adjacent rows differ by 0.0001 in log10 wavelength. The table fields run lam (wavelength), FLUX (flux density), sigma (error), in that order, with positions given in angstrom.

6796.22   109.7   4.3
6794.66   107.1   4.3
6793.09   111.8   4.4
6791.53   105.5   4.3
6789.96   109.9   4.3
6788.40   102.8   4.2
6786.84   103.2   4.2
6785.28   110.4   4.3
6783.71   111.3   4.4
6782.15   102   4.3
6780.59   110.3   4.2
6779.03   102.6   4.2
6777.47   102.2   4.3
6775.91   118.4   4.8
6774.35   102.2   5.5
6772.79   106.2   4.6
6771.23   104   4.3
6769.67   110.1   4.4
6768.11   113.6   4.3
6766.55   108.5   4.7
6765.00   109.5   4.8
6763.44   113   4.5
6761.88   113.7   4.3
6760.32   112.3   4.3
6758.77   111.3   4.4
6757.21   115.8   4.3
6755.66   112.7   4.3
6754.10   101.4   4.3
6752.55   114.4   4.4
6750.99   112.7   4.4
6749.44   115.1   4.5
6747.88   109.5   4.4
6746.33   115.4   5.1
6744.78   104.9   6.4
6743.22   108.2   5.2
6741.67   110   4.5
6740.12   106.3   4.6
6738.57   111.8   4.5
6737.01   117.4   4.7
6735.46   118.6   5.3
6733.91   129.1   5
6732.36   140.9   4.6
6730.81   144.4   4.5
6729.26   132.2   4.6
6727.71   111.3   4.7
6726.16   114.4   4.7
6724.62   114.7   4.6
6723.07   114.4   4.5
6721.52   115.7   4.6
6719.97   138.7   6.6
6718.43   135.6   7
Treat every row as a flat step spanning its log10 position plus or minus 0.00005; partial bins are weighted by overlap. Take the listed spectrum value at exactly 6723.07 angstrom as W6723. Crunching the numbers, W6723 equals 114.4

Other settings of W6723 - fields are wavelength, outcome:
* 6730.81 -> 144.4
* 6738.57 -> 111.8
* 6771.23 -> 104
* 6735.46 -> 118.6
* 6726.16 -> 114.4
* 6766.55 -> 108.5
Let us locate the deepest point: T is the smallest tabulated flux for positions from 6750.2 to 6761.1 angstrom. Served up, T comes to 101.4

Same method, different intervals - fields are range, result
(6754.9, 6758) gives 112.7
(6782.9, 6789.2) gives 102.8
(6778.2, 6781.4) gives 102.6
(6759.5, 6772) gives 104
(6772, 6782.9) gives 102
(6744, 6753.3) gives 104.9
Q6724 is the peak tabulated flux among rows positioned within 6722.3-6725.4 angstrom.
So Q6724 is 114.7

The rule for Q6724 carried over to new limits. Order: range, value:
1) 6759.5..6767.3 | 113.7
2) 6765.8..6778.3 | 118.4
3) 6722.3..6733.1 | 144.4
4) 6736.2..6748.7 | 117.4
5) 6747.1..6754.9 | 115.1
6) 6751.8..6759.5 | 115.8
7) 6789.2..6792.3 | 109.9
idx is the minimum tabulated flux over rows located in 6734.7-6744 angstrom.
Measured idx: 106.3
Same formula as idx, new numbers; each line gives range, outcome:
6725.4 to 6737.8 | 111.3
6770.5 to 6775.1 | 102.2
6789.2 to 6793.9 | 105.5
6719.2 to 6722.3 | 115.7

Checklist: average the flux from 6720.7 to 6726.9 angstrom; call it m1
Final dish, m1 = 115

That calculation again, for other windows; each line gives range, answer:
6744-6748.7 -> 110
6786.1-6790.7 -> 105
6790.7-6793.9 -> 108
